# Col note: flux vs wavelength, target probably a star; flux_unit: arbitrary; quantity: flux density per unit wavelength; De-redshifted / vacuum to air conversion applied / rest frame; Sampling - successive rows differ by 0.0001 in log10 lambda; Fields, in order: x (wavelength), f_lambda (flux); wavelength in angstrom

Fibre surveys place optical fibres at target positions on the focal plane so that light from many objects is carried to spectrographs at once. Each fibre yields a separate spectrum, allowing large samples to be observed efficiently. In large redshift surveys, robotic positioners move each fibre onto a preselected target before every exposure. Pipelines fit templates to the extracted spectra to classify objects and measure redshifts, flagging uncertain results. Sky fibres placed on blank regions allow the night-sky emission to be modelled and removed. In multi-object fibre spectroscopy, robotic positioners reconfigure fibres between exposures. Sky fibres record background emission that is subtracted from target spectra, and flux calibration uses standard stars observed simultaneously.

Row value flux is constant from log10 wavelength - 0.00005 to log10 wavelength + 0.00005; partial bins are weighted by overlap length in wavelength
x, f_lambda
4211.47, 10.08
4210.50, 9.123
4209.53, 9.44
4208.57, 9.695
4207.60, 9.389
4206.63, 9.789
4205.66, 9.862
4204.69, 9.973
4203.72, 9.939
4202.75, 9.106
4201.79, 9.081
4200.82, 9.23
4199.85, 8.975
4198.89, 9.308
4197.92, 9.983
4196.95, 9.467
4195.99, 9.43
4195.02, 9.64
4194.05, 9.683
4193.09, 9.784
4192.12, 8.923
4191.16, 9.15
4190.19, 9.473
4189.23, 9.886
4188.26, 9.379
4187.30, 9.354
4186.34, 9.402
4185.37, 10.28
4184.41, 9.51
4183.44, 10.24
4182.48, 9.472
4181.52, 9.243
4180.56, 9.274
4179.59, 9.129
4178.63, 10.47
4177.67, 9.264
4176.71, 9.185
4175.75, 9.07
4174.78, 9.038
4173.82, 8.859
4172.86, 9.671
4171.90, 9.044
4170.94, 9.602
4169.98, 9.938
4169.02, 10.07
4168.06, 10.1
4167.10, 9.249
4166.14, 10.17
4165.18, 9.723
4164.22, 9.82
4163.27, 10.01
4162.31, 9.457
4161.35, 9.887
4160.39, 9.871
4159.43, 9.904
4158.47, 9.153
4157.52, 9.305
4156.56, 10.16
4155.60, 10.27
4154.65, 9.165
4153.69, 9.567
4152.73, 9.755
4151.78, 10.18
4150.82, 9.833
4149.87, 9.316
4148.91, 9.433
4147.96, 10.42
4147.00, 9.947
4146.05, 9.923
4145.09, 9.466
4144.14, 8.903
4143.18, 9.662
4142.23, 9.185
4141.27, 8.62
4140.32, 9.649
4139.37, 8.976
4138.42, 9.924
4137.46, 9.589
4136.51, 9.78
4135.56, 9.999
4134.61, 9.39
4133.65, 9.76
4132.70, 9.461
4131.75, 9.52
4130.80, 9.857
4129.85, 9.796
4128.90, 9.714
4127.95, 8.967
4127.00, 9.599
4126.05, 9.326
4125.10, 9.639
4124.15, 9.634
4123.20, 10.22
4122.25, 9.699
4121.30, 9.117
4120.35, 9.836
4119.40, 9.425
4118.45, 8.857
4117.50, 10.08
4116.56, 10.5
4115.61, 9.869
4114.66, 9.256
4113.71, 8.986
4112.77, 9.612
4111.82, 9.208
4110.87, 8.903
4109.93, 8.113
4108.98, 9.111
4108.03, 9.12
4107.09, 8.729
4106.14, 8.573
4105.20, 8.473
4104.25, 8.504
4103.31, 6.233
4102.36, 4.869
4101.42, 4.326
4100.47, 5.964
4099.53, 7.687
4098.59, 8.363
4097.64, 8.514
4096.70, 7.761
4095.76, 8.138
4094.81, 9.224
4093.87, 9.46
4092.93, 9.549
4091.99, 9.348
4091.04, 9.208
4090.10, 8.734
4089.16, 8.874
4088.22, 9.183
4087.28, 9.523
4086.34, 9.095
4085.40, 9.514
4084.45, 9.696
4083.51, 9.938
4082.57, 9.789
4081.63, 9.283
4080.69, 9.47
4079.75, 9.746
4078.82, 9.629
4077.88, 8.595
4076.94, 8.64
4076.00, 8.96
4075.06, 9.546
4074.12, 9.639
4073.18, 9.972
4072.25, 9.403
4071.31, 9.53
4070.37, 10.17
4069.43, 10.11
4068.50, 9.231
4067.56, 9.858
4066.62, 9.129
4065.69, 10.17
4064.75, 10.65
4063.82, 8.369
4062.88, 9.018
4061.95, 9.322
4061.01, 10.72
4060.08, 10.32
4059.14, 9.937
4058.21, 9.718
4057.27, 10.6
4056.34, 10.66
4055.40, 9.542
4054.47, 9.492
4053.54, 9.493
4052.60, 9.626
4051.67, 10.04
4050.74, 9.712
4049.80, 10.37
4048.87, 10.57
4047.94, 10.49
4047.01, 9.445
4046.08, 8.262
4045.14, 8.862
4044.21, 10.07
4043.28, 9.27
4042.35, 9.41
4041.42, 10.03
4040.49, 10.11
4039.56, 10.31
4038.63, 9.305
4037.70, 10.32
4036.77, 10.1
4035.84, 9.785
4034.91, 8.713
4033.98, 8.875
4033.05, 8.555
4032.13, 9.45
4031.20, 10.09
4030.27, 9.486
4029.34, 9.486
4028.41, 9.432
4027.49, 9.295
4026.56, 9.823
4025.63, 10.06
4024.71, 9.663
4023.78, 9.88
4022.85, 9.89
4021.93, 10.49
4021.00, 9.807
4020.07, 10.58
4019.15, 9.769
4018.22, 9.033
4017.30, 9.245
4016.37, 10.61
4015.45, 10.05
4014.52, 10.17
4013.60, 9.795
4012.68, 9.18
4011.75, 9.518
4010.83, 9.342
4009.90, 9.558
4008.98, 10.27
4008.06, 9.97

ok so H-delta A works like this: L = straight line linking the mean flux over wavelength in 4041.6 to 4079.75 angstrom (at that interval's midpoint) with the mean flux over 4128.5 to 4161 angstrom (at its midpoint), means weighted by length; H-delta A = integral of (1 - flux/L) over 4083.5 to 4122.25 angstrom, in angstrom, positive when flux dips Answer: 3.7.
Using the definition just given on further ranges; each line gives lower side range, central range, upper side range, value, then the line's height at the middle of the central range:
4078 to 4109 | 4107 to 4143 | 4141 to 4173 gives -1.3 angstrom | 9.13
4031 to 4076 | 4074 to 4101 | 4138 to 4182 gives 1.9 angstrom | 9.67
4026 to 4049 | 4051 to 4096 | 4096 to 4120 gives -3.0 angstrom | 8.96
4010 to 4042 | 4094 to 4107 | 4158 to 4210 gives 2.9 angstrom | 9.64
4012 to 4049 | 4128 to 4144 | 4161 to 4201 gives 0.1 angstrom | 9.59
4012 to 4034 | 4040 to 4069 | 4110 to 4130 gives -0.3 angstrom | 9.64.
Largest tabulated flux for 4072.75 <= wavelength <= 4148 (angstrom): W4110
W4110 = 10.5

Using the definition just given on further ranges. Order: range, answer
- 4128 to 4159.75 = 10.42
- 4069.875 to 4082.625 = 10.17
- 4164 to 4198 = 10.47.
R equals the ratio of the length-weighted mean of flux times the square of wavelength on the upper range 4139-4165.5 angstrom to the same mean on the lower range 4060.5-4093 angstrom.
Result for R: 1.05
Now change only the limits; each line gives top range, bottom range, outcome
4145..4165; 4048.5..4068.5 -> 1.04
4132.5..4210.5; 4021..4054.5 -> 1.06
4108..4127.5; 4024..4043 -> 1.02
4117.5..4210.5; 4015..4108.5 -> 1.08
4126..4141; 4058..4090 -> 1.03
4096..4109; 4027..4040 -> 0.82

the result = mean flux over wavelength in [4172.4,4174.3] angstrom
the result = 9.27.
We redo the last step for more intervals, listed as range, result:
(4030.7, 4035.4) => 9.15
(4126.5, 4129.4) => 9.44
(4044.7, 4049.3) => 9.52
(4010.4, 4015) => 9.6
